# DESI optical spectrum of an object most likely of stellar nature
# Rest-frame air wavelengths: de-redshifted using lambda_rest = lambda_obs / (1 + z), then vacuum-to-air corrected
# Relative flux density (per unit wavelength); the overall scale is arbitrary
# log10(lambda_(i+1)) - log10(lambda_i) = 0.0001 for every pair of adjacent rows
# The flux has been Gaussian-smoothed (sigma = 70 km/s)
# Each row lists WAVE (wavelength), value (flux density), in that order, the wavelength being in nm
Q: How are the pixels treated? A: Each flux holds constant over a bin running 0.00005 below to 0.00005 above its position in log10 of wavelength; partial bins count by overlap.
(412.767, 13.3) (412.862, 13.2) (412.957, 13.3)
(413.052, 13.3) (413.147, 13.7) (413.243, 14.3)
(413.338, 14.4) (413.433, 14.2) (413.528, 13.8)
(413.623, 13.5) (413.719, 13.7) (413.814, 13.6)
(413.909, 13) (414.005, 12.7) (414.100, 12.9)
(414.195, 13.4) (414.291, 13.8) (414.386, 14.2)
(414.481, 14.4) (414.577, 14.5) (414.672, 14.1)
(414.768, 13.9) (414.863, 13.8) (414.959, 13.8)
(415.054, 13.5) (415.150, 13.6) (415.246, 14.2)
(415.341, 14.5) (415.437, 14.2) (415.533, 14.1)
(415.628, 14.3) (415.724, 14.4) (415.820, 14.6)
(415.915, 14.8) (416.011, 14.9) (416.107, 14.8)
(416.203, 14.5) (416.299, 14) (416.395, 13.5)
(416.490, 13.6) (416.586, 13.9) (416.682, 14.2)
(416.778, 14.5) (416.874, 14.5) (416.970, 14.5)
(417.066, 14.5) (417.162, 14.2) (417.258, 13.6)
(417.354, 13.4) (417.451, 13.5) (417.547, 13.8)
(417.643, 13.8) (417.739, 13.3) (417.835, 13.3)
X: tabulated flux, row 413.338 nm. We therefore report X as 14.4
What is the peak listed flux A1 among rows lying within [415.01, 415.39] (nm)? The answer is 14.5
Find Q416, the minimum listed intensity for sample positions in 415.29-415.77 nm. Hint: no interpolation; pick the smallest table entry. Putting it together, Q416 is 14.1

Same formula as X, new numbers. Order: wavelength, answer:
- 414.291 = 13.8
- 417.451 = 13.5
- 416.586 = 13.9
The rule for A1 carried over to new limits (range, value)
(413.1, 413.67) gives 14.4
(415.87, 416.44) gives 14.9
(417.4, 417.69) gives 13.8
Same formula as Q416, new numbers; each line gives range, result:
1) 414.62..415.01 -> 13.8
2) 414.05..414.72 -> 12.9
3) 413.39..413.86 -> 13.5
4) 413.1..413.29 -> 13.7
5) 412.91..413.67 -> 13.3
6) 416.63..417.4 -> 13.4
